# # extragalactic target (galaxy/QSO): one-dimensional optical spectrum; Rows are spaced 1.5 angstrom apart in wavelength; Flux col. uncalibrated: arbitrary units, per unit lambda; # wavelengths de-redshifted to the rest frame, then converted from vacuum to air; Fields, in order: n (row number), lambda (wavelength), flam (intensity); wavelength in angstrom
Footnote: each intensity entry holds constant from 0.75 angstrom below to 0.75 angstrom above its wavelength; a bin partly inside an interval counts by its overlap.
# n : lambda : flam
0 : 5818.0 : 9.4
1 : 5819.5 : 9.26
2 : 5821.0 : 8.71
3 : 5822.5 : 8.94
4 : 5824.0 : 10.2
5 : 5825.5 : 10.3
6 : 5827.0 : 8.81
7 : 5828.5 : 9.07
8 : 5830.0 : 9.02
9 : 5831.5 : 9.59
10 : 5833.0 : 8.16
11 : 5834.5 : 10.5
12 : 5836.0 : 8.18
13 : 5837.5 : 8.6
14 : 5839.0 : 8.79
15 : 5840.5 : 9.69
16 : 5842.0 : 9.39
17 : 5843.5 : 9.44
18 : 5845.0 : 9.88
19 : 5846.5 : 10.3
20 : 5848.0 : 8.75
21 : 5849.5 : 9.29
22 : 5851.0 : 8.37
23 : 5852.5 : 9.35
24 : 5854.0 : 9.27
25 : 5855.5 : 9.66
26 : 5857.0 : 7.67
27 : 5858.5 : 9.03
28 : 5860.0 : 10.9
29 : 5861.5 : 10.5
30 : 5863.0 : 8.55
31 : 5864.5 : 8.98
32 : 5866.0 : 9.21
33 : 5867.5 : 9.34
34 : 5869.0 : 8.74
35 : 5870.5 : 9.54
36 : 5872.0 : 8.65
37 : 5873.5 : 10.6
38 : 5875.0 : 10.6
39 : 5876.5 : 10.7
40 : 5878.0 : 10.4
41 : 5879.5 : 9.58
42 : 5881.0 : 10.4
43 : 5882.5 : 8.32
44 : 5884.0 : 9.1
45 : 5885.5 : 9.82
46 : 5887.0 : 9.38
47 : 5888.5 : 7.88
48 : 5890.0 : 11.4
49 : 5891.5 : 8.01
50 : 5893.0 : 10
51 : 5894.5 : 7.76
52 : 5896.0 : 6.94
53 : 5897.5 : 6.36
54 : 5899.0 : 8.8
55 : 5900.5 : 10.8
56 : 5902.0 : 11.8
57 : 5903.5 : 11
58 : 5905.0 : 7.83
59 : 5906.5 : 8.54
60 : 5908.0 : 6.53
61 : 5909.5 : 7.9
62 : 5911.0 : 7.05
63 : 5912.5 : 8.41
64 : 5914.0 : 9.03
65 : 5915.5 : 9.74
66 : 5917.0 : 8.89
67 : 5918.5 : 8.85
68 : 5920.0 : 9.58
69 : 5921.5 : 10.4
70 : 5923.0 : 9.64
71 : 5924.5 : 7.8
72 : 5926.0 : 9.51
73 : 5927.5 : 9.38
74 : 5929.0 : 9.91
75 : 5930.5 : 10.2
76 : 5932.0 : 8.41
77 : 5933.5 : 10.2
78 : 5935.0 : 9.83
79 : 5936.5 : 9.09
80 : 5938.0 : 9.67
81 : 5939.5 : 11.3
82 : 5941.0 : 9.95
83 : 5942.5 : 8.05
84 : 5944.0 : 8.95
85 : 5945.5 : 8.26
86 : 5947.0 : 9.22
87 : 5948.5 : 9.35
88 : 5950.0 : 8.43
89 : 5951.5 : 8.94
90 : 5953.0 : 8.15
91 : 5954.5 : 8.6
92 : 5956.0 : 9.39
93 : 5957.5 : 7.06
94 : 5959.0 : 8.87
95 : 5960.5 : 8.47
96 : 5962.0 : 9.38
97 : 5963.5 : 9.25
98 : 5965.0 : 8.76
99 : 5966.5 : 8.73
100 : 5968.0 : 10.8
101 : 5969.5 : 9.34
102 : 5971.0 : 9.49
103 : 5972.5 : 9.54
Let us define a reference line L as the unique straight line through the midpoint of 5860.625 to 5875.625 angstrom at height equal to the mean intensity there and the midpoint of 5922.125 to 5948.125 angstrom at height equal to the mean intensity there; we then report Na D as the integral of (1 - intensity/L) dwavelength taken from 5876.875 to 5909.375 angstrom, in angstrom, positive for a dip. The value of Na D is 1.3 angstrom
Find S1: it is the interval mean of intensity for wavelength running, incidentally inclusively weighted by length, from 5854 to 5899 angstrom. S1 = 9.24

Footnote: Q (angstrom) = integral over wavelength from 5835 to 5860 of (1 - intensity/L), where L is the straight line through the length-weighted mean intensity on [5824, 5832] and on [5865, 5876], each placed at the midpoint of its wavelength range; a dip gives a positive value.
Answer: 0.8 angstrom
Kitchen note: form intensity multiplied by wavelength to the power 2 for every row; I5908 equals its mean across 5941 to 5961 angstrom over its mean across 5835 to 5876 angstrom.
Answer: 1.0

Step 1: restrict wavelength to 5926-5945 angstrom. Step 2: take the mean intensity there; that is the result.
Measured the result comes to 9.56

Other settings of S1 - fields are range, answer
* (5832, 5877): 9.35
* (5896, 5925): 8.85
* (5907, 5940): 9.13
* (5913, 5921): 9.23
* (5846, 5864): 9.29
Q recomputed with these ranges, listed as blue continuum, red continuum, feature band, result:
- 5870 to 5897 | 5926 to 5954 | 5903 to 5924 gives 1.2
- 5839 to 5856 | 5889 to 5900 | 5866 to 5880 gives -1.4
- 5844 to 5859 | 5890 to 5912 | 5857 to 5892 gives -2.4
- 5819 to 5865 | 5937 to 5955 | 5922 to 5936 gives -0.5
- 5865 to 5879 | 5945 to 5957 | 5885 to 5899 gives 1.3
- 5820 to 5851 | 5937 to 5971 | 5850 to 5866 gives 0.0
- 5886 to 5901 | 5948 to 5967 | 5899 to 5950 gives -3.0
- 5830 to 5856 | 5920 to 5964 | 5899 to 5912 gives 0.4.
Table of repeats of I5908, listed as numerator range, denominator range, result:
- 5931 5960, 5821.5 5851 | 1.01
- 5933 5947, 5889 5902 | 1.08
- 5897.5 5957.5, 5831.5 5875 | 1.00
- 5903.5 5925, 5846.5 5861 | 0.96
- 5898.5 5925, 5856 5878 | 0.96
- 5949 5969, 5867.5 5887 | 0.94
